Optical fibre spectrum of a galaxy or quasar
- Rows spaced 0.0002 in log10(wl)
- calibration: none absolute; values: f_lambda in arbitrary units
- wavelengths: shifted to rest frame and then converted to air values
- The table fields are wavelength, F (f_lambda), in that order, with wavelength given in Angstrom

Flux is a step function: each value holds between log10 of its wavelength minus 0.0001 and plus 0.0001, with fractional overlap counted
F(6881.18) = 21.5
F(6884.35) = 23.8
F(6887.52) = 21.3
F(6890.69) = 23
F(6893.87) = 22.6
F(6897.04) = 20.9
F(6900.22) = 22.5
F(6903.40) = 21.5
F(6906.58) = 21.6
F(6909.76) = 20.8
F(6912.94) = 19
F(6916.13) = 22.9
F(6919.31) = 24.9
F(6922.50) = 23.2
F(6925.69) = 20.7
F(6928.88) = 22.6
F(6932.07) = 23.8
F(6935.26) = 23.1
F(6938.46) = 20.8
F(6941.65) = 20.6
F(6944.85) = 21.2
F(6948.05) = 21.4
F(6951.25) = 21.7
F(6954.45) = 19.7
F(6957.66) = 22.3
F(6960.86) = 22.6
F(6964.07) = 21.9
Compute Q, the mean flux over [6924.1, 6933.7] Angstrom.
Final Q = 22.4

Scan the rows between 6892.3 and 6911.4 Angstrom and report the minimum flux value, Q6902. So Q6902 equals 20.8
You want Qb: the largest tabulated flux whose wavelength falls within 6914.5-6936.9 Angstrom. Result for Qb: 24.9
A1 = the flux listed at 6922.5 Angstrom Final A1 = 23.2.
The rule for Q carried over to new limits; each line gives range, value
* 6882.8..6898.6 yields 22.3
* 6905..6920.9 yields 21.8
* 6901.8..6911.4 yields 21.3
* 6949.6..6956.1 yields 20.7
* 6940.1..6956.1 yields 20.9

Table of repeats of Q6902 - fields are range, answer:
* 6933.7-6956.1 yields 19.7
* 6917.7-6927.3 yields 20.7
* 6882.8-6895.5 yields 21.3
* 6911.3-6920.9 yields 19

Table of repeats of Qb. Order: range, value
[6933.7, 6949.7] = 23.1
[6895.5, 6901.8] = 22.5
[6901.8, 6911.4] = 21.6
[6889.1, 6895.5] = 23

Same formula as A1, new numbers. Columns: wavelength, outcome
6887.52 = 21.3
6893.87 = 22.6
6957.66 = 22.3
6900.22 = 22.5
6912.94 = 19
